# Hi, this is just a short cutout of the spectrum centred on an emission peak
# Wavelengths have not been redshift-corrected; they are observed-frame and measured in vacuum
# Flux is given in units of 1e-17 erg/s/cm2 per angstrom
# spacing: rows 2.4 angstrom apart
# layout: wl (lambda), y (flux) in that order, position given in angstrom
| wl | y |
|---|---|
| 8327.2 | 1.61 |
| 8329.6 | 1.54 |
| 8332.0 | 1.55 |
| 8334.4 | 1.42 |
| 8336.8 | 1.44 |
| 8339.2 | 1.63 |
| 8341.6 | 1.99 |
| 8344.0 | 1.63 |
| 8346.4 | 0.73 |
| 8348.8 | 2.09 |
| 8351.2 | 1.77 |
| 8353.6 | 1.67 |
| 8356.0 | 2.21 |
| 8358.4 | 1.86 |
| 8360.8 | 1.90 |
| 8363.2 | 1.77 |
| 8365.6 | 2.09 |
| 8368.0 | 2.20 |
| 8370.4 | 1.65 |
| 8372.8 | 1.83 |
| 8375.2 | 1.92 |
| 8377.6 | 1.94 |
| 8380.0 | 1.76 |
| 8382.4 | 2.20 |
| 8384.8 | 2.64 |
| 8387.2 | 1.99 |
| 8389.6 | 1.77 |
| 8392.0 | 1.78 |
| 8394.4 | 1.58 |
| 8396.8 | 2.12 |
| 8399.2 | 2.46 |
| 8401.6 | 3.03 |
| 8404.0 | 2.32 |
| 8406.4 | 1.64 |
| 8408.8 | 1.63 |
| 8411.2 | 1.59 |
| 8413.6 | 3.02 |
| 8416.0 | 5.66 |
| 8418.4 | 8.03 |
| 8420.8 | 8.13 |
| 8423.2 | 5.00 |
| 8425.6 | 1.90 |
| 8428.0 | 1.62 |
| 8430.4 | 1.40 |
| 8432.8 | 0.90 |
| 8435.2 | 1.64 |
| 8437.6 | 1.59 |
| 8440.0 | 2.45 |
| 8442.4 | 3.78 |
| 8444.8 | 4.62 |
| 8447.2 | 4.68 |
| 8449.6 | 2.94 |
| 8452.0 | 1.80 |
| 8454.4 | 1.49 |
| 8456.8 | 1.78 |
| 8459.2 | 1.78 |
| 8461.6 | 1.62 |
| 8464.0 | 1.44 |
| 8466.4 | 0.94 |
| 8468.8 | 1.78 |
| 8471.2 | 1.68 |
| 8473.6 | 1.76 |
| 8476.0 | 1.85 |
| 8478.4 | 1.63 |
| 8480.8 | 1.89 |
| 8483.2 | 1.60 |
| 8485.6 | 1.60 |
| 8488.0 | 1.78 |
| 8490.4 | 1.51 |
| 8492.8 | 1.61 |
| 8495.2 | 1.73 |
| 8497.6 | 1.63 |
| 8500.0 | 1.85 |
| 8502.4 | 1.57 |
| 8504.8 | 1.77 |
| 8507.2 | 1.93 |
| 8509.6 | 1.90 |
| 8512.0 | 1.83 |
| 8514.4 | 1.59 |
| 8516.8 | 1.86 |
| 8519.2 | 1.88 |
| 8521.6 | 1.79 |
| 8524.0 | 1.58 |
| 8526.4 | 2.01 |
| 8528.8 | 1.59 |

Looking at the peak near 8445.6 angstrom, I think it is [N II] 6583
